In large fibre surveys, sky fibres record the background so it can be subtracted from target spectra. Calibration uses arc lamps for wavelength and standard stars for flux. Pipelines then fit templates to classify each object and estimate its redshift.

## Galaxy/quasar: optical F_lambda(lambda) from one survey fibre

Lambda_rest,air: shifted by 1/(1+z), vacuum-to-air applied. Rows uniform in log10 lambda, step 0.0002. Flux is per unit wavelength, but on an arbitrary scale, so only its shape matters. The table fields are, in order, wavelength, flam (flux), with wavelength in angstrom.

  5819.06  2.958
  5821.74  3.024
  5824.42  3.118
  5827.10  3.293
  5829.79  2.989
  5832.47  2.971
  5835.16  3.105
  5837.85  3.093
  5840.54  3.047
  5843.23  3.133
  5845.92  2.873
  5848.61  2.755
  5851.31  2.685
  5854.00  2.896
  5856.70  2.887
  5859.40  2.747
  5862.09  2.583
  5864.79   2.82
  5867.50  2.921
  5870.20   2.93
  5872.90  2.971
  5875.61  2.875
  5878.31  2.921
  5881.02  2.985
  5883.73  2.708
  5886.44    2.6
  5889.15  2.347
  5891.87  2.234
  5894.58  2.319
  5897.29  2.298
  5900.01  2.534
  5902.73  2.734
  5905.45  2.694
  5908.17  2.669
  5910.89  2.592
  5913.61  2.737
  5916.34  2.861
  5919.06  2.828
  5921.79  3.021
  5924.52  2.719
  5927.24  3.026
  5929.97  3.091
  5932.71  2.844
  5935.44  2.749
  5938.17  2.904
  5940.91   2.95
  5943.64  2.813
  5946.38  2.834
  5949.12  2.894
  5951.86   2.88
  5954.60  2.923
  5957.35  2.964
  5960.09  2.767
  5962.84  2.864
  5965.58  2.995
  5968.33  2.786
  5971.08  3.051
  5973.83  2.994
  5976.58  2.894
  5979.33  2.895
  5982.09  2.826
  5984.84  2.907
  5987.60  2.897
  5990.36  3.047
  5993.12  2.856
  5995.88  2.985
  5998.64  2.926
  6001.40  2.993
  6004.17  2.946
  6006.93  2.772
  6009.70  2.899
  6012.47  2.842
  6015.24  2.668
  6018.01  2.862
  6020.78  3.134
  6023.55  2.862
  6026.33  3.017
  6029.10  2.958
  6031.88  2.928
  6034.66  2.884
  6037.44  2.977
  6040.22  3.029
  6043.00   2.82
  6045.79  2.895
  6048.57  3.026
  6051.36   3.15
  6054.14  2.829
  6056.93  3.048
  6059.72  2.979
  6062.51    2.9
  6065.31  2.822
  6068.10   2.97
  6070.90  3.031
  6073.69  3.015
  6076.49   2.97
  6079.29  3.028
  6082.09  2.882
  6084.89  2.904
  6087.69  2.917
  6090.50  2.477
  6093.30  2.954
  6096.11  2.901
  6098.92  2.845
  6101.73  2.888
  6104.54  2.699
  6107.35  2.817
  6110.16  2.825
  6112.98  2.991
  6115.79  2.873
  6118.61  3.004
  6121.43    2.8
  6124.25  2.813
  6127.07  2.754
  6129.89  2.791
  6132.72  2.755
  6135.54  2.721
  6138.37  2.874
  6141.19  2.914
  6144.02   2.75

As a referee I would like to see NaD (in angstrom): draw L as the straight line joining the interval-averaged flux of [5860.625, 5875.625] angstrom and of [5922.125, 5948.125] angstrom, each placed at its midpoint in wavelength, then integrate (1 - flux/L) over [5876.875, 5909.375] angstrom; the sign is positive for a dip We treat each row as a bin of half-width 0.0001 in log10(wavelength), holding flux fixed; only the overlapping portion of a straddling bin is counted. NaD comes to 3.1 angstrom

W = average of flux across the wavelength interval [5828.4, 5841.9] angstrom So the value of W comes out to 3.04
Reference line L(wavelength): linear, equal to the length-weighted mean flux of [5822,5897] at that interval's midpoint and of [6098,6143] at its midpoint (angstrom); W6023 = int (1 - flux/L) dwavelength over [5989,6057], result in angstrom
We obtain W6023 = -2.3 angstrom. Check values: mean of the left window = 2.84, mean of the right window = 2.83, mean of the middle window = 2.93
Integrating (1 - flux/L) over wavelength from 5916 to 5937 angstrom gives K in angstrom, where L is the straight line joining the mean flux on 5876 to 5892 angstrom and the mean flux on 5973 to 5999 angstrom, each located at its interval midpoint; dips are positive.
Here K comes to -0.9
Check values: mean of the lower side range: 2.68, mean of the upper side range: 2.92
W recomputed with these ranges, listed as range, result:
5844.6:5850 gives 2.81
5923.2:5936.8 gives 2.89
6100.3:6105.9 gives 2.79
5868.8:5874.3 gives 2.95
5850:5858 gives 2.82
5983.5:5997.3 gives 2.94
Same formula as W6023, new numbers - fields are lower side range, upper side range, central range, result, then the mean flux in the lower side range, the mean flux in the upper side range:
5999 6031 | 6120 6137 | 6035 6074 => -1.4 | 2.91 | 2.77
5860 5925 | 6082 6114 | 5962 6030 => -3.5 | 2.7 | 2.84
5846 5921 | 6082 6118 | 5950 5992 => -2.2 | 2.71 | 2.85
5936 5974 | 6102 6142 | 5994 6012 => -0.2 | 2.9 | 2.83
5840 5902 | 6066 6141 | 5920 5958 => -1.7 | 2.74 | 2.87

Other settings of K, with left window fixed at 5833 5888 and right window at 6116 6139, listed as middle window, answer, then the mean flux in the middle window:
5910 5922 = 0.3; 2.8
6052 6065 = -0.5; 2.94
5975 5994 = -0.4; 2.91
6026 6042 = -0.7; 2.96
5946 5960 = -0.2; 2.89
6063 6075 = -0.5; 2.95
